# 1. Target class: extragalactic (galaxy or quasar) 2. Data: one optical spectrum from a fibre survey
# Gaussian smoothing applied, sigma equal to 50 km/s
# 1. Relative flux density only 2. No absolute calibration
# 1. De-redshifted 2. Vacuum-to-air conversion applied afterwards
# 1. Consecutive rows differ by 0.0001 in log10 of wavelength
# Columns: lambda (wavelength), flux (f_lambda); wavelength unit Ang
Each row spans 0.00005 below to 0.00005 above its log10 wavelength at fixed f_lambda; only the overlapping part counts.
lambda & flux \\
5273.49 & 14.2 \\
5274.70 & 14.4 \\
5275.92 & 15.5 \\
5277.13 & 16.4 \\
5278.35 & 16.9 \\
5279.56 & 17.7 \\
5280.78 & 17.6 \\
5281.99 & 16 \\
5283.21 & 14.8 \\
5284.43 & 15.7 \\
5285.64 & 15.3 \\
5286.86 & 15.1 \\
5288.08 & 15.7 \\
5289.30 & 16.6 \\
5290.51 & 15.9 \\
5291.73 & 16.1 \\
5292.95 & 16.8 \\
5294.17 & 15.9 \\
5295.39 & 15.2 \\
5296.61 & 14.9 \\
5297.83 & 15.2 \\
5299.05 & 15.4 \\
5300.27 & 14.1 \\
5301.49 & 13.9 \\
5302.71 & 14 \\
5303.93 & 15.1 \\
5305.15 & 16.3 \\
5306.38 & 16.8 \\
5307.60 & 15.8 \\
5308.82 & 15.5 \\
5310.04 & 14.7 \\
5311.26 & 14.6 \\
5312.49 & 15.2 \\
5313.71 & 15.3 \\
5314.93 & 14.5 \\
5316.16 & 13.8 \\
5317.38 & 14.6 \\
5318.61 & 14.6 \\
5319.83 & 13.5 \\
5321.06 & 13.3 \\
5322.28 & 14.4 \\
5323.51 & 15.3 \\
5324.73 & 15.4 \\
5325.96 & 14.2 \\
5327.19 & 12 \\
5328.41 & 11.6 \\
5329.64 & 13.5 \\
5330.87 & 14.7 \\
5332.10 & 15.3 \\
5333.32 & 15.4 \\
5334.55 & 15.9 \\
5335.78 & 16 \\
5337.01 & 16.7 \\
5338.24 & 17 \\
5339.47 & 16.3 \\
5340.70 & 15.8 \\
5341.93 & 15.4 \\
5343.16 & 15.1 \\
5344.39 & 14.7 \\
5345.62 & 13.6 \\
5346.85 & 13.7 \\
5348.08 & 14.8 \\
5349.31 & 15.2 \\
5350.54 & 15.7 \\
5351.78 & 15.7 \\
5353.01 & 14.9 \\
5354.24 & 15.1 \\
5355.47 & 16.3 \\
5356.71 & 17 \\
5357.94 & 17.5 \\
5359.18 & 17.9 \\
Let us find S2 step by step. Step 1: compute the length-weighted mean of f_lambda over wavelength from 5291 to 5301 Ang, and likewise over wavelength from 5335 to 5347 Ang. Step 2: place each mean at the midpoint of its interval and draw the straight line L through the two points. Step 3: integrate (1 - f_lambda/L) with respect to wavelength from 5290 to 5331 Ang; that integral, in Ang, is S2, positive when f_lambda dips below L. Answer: 1.8 Ang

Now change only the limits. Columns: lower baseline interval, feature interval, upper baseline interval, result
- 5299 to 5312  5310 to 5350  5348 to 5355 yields 1.2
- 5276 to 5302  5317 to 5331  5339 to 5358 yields 1.5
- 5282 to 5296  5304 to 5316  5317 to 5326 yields -0.4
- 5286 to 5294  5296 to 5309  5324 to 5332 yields 0.0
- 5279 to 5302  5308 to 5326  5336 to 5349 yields 1.0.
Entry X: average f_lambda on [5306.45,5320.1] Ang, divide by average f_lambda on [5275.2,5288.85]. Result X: 0.9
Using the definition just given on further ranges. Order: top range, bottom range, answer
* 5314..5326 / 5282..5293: 0.91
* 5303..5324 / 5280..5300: 0.94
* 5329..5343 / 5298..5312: 1.03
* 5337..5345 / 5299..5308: 1.04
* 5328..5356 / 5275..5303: 0.97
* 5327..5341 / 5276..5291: 0.94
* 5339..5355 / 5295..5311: 1.00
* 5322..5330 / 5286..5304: 0.90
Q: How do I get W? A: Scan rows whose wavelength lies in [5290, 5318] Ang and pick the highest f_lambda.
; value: 16.8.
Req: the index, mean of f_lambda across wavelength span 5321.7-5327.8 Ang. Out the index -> 14.3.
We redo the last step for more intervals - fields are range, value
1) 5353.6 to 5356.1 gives 15.7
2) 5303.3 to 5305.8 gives 15.7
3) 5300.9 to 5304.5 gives 14.3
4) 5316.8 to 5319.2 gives 14.6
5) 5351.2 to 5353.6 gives 15.3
